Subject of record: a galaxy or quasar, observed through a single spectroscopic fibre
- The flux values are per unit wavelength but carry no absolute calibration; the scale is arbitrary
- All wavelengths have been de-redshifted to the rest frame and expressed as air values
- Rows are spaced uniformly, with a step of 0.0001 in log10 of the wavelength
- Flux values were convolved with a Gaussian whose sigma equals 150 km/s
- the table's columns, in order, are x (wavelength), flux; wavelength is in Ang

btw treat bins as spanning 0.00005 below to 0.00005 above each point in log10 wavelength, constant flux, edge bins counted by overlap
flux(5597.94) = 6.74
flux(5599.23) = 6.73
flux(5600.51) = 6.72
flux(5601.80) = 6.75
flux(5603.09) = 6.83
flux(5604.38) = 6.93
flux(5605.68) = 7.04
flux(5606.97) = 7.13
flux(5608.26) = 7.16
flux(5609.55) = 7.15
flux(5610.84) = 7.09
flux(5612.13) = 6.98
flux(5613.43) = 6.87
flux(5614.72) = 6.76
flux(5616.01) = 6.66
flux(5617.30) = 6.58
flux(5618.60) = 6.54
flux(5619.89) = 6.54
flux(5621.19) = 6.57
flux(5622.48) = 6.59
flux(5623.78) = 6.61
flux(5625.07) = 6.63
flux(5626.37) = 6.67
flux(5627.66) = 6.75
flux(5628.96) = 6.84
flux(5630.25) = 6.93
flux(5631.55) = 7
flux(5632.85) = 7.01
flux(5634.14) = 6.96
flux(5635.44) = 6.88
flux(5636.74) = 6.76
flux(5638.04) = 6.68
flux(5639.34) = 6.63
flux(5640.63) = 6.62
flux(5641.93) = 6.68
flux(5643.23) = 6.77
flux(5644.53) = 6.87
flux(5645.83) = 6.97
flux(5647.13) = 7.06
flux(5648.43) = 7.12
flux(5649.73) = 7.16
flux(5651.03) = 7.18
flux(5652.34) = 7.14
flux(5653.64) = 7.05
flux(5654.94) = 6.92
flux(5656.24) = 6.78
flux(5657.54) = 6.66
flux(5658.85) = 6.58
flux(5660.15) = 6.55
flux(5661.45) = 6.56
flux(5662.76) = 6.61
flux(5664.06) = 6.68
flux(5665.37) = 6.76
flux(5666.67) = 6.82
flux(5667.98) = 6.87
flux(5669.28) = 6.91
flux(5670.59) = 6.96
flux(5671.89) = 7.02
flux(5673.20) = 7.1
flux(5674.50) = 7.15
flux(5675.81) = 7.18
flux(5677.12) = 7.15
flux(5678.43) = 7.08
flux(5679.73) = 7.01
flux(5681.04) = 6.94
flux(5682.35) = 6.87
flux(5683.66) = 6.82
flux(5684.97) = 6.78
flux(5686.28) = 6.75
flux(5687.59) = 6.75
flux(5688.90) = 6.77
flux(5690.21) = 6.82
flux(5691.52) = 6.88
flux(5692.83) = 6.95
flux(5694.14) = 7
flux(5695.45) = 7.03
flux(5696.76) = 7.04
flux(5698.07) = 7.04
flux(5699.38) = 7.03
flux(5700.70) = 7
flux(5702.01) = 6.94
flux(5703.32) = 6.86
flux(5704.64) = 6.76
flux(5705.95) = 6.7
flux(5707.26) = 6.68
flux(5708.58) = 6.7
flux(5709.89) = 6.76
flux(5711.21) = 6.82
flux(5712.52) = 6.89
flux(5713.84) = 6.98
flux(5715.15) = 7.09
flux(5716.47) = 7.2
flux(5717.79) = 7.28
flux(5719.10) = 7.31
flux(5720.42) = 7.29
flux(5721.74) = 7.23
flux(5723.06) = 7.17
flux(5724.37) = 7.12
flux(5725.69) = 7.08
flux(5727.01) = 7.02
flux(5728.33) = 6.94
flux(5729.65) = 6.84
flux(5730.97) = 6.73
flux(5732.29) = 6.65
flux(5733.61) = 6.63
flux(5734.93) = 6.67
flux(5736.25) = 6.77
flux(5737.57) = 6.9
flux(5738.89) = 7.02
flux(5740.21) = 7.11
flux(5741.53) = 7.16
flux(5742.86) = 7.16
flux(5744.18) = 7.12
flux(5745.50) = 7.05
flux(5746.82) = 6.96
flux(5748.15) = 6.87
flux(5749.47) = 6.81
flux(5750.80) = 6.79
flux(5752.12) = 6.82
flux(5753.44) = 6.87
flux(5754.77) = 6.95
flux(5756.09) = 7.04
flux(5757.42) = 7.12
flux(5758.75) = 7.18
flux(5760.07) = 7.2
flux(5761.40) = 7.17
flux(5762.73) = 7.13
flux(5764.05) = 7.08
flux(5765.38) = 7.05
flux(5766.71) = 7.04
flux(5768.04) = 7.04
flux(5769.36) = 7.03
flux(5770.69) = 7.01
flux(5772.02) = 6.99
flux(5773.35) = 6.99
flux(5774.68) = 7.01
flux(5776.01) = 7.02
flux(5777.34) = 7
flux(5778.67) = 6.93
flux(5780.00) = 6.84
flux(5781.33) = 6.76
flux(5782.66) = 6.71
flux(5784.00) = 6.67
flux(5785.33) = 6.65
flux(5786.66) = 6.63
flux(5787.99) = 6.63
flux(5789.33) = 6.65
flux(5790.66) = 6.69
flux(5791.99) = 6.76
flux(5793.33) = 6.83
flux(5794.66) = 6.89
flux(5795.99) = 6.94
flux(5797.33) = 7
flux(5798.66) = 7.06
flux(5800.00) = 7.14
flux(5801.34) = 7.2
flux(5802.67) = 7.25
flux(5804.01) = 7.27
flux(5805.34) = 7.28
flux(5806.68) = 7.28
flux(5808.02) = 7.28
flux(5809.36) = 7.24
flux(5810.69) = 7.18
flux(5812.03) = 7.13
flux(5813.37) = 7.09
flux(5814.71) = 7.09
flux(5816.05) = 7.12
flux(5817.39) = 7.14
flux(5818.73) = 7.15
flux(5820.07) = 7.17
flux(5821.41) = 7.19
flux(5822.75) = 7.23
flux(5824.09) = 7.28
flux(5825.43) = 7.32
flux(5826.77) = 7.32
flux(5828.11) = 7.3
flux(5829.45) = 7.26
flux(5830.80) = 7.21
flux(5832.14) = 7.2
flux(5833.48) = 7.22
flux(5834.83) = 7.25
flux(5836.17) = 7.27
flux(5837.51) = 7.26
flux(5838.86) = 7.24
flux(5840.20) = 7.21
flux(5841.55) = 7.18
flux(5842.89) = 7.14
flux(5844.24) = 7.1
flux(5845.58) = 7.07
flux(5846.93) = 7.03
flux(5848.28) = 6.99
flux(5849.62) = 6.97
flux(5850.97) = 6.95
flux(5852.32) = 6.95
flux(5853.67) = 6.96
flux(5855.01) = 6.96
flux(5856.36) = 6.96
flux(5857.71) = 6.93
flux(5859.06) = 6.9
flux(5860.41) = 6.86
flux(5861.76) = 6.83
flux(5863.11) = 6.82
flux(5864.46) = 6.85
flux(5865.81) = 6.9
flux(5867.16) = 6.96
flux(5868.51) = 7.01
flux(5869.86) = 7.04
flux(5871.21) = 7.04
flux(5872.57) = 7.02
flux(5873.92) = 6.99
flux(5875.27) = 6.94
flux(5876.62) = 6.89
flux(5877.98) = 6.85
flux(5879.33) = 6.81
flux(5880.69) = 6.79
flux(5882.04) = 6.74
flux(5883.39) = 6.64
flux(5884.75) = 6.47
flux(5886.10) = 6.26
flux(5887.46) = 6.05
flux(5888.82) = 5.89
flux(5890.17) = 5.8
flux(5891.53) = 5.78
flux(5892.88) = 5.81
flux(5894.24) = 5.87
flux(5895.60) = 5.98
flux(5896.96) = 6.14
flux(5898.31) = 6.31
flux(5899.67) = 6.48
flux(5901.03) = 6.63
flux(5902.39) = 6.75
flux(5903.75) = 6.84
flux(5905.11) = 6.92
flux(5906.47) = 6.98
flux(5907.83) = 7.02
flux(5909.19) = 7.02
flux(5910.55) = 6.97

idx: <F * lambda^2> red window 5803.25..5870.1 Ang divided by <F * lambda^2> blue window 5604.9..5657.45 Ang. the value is 1.1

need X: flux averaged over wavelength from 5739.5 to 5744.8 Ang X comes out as 7.13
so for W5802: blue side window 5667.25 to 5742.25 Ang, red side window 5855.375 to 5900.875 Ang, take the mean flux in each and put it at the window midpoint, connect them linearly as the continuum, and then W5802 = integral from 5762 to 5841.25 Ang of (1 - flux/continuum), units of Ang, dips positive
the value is -3.7 Ang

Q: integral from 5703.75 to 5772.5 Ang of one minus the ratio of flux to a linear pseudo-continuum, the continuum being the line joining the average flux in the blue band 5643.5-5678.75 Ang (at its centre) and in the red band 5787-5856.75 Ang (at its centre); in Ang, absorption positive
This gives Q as 0.3 Ang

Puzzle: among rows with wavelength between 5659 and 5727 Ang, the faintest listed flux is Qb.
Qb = 6.55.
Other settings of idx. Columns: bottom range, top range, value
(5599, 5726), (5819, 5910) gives 1.07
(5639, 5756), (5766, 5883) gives 1.06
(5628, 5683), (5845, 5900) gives 1.04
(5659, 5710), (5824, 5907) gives 1.06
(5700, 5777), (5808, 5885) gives 1.05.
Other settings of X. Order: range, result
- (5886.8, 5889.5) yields 5.97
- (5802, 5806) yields 7.28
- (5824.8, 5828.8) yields 7.32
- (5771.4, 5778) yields 7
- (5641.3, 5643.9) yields 6.72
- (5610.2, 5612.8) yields 7.02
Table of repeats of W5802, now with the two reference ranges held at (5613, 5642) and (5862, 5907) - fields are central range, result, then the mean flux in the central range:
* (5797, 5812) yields -1.3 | 7.2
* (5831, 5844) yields -1.2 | 7.22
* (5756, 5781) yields -1.5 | 7.04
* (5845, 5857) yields -0.7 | 6.98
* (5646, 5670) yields -0.5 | 6.86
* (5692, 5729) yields -1.7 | 7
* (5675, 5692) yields -0.5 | 6.91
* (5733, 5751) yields -0.7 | 6.93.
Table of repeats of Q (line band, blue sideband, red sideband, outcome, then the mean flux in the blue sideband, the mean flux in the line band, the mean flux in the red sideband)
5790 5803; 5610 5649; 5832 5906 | -0.4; 6.79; 6.97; 6.77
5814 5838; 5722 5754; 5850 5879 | -1.0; 6.93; 7.22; 6.93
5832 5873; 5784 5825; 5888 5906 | -2.5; 7.04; 7.03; 6.25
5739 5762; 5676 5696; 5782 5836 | -0.1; 6.91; 7.02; 7.07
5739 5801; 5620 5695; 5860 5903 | -2.2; 6.85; 6.95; 6.57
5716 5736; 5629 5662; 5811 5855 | 0.0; 6.86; 7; 7.15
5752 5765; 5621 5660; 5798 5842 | 0.0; 6.84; 7.07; 7.21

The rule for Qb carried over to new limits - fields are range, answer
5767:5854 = 6.63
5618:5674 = 6.54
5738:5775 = 6.79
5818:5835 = 7.15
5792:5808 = 6.83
